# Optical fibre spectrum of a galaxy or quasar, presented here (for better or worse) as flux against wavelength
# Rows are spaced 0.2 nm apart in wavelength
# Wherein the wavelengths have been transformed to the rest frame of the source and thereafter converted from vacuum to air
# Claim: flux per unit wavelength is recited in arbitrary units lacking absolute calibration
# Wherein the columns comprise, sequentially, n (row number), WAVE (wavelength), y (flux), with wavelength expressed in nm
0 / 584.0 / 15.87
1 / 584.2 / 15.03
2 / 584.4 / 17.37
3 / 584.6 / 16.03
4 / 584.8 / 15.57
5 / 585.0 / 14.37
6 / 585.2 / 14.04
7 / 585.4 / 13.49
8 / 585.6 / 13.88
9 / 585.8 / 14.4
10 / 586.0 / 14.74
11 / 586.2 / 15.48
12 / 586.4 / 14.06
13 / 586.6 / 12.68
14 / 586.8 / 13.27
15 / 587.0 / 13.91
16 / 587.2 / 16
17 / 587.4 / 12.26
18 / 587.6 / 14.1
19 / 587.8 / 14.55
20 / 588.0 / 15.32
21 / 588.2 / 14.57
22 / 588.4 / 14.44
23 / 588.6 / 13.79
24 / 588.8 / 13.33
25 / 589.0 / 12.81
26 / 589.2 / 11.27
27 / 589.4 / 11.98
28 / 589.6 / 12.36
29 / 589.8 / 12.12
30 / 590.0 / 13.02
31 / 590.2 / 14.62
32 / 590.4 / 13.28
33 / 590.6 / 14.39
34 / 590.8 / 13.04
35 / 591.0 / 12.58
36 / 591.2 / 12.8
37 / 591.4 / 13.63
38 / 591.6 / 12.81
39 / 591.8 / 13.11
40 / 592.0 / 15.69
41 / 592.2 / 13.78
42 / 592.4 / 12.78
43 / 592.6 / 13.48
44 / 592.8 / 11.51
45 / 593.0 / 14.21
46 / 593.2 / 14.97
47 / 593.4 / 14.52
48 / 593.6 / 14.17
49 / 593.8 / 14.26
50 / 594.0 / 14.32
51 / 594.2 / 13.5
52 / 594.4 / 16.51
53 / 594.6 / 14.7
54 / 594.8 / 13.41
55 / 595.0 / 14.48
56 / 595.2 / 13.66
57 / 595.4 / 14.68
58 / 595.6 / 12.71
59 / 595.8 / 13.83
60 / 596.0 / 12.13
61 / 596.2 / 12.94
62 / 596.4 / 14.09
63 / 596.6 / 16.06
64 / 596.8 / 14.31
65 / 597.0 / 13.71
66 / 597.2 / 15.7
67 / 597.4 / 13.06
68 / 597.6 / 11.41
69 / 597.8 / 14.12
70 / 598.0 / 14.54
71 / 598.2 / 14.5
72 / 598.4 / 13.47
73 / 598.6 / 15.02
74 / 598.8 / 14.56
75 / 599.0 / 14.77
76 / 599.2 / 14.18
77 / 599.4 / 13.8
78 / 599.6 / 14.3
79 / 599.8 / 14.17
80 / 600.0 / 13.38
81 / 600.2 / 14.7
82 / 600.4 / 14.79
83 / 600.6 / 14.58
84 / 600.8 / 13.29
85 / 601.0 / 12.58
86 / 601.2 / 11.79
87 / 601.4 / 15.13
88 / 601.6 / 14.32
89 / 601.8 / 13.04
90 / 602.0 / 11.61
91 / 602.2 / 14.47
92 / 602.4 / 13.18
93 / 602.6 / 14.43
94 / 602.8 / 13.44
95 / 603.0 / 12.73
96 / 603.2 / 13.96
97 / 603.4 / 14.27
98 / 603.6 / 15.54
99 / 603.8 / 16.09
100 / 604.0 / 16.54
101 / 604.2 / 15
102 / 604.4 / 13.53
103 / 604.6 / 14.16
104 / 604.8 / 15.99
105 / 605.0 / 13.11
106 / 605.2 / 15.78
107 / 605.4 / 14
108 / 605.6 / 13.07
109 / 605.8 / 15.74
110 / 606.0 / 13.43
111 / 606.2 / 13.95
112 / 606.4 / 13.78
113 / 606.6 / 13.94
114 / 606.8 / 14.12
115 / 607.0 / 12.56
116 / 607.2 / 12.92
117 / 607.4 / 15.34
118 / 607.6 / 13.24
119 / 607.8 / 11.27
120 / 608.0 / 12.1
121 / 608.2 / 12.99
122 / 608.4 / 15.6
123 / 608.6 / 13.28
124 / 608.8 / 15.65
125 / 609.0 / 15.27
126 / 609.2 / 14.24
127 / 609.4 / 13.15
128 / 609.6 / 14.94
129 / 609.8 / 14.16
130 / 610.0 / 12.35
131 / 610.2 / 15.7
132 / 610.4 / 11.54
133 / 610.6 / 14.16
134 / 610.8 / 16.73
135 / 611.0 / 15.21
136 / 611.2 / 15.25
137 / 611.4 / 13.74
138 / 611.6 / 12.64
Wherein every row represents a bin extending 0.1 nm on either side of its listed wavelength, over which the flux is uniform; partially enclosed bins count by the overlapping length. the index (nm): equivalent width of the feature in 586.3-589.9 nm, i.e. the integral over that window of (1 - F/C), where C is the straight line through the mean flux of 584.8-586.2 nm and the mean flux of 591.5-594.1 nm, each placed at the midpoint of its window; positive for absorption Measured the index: 0.17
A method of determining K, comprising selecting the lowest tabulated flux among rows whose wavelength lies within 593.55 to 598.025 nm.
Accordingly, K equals 11.41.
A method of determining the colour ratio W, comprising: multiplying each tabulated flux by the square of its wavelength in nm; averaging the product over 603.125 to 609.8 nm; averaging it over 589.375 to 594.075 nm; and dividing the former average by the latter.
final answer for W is 1.1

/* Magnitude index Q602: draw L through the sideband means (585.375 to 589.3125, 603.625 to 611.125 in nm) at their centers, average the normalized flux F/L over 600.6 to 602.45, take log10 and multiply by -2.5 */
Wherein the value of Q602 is 0.061 mag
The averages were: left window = 13.9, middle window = 13.3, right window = 14.2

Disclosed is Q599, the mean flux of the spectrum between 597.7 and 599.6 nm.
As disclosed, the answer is 14.3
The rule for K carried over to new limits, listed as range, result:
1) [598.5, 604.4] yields 11.61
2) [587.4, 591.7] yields 11.27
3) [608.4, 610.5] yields 11.54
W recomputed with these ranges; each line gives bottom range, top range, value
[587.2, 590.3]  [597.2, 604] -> 1.08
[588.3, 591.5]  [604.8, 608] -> 1.11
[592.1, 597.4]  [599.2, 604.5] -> 1.03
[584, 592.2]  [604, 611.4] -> 1.08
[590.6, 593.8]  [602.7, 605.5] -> 1.12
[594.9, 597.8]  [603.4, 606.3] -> 1.10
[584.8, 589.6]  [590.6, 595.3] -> 1.02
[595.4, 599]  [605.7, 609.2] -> 1.03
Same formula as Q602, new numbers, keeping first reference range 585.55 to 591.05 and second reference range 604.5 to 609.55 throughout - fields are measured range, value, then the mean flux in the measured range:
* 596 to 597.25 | -0.03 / 14.2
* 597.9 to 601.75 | -0.02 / 14.1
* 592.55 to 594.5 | -0.03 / 14.2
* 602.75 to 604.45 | -0.06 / 14.6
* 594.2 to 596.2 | -0.01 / 13.9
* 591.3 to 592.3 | -0.01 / 13.8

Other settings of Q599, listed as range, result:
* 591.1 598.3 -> 13.9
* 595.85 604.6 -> 14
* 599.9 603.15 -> 13.6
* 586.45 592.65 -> 13.5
